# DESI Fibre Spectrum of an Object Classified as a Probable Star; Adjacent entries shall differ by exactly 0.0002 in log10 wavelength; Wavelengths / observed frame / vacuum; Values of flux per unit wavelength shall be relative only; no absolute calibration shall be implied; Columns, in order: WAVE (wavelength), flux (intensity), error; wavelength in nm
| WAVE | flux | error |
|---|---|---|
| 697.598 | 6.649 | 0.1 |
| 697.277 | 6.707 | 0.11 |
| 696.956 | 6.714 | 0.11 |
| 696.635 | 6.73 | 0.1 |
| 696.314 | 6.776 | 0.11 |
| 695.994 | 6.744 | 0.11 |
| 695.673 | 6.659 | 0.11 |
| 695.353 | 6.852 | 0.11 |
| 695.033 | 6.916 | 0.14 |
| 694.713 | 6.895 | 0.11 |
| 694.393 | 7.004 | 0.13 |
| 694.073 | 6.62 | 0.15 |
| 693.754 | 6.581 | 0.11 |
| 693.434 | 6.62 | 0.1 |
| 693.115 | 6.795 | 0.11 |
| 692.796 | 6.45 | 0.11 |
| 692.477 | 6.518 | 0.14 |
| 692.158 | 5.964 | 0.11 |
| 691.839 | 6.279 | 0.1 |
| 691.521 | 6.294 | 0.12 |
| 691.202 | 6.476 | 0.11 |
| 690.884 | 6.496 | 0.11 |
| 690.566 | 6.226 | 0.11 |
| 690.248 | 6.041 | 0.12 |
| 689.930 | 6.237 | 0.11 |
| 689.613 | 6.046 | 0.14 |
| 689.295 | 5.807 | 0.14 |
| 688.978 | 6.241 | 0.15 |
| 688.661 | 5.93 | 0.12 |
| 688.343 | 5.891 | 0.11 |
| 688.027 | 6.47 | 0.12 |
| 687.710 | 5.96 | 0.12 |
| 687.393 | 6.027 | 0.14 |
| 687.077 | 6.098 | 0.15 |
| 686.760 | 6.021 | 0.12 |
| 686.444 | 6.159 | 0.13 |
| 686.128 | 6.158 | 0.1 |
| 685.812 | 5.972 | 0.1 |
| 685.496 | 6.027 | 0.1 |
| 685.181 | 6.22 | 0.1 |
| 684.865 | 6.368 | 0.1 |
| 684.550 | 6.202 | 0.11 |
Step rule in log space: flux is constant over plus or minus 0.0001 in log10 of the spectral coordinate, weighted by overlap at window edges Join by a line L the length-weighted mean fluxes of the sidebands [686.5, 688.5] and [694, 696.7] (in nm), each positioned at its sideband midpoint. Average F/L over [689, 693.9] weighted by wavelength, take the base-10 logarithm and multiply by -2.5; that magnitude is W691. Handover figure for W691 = 0.02 mag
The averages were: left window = 6.08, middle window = 6.32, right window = 6.81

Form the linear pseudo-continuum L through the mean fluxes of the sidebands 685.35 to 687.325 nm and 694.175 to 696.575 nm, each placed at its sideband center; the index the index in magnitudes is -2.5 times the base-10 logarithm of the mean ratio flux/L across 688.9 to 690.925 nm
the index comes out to 0.04 mag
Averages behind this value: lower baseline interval 6.07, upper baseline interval 6.82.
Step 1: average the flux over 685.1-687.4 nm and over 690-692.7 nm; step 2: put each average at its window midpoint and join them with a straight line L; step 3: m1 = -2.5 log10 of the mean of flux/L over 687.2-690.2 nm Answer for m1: 0.02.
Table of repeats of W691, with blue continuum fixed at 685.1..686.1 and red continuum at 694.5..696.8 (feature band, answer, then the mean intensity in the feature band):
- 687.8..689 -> 0.03 mag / 6.11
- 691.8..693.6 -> 0.02 mag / 6.45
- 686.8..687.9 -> 0.03 mag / 6.04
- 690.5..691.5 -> 0.01 mag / 6.4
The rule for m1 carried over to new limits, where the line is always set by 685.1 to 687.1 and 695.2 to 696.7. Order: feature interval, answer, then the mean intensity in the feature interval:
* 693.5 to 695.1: -0.02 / 6.78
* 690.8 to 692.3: 0.03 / 6.3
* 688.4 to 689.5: 0.05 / 5.98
